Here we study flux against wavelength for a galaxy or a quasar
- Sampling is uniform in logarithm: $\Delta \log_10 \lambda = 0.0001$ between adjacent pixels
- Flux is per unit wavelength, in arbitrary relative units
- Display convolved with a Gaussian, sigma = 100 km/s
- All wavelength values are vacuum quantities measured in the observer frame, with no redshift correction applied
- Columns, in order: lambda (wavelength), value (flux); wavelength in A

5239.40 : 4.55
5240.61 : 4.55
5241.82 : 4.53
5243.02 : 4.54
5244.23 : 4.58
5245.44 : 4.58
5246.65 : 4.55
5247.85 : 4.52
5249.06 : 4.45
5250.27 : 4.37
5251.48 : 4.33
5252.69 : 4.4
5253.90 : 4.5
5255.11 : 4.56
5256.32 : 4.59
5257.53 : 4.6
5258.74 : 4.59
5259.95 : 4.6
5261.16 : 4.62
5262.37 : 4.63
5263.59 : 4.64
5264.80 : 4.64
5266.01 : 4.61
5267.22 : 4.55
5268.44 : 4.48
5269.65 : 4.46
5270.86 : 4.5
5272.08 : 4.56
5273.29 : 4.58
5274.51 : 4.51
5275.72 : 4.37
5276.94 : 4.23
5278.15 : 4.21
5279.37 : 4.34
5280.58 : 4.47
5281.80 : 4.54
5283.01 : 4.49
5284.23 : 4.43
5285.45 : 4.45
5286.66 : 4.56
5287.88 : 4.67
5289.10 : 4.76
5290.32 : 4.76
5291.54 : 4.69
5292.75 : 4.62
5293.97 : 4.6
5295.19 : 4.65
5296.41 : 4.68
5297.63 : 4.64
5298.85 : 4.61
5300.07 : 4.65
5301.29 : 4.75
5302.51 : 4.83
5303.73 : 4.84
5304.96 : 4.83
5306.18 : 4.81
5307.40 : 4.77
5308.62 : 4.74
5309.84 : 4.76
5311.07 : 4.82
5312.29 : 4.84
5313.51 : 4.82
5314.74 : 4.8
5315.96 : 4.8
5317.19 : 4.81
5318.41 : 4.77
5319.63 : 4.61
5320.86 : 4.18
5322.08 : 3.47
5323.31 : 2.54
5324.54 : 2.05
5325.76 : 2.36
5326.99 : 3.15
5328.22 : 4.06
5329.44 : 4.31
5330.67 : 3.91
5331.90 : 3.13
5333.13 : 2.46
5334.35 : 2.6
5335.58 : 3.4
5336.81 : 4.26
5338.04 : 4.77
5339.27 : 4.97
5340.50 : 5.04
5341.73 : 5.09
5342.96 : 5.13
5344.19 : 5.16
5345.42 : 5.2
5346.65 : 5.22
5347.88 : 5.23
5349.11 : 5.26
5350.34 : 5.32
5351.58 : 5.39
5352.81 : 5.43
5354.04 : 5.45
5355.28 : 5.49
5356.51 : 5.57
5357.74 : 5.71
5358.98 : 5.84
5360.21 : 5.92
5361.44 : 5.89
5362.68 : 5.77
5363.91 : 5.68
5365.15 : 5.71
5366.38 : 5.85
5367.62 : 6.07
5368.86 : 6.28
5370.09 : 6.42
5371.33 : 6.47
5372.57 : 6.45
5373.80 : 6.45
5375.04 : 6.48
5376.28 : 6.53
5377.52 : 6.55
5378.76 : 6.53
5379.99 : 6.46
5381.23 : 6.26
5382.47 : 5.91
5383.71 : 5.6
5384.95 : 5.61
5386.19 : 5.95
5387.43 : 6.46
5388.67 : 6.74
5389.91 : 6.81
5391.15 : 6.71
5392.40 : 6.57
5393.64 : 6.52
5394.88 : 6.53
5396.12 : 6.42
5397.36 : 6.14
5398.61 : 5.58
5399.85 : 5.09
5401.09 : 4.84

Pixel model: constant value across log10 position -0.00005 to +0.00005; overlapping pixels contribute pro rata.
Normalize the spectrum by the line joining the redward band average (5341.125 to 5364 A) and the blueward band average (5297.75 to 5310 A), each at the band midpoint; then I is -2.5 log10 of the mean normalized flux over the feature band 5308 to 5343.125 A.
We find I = 0.23 mag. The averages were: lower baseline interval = 4.76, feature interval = 4.08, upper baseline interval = 5.46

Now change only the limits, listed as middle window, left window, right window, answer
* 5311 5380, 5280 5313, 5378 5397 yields 0.128 mag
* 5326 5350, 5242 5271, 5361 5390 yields 0.300 mag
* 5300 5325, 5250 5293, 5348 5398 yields 0.153 mag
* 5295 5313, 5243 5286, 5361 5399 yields 0.076 mag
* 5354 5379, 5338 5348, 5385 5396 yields -0.049 mag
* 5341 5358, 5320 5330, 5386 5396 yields -0.183 mag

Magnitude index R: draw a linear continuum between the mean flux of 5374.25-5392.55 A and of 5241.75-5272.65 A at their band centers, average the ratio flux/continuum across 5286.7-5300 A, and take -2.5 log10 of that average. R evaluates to 0.09 mag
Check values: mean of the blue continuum 4.54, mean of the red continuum 6.34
